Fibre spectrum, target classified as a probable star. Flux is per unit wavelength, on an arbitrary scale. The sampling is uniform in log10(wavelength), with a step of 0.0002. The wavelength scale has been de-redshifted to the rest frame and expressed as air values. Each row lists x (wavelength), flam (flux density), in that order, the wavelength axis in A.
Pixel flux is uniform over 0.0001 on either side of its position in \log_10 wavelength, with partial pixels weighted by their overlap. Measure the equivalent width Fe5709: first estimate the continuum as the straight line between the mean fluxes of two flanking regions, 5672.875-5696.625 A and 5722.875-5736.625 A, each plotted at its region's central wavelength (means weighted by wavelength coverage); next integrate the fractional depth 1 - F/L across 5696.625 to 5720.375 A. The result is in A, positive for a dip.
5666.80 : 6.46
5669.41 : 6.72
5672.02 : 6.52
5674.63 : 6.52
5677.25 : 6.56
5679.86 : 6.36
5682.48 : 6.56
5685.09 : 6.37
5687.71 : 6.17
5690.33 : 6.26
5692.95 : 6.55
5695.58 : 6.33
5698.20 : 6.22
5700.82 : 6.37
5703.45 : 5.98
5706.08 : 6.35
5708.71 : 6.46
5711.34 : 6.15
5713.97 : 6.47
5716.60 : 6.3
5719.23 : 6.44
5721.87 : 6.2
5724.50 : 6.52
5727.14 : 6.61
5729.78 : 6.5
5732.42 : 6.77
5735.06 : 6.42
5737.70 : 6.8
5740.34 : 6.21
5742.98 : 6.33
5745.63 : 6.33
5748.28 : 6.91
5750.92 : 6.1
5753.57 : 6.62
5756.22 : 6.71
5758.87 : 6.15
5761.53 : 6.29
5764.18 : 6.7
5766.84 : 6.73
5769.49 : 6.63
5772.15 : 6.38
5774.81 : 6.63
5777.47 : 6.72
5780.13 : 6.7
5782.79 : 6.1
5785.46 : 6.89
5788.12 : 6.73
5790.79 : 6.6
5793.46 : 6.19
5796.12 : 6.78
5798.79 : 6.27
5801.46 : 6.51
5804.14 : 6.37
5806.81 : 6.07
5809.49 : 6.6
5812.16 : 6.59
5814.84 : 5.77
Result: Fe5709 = 0.68 A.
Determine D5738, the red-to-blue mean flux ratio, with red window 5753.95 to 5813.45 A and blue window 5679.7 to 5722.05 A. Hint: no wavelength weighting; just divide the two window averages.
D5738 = 1.03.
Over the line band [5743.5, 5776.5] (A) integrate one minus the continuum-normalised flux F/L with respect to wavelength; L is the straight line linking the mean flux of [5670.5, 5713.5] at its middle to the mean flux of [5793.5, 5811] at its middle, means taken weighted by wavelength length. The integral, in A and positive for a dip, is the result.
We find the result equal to -0.60 A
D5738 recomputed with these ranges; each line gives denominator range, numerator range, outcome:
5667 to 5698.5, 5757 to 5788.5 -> 1.02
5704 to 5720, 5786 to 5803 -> 1.03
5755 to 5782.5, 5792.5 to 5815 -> 0.98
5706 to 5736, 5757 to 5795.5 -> 1.02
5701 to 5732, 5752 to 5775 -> 1.02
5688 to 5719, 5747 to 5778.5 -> 1.04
